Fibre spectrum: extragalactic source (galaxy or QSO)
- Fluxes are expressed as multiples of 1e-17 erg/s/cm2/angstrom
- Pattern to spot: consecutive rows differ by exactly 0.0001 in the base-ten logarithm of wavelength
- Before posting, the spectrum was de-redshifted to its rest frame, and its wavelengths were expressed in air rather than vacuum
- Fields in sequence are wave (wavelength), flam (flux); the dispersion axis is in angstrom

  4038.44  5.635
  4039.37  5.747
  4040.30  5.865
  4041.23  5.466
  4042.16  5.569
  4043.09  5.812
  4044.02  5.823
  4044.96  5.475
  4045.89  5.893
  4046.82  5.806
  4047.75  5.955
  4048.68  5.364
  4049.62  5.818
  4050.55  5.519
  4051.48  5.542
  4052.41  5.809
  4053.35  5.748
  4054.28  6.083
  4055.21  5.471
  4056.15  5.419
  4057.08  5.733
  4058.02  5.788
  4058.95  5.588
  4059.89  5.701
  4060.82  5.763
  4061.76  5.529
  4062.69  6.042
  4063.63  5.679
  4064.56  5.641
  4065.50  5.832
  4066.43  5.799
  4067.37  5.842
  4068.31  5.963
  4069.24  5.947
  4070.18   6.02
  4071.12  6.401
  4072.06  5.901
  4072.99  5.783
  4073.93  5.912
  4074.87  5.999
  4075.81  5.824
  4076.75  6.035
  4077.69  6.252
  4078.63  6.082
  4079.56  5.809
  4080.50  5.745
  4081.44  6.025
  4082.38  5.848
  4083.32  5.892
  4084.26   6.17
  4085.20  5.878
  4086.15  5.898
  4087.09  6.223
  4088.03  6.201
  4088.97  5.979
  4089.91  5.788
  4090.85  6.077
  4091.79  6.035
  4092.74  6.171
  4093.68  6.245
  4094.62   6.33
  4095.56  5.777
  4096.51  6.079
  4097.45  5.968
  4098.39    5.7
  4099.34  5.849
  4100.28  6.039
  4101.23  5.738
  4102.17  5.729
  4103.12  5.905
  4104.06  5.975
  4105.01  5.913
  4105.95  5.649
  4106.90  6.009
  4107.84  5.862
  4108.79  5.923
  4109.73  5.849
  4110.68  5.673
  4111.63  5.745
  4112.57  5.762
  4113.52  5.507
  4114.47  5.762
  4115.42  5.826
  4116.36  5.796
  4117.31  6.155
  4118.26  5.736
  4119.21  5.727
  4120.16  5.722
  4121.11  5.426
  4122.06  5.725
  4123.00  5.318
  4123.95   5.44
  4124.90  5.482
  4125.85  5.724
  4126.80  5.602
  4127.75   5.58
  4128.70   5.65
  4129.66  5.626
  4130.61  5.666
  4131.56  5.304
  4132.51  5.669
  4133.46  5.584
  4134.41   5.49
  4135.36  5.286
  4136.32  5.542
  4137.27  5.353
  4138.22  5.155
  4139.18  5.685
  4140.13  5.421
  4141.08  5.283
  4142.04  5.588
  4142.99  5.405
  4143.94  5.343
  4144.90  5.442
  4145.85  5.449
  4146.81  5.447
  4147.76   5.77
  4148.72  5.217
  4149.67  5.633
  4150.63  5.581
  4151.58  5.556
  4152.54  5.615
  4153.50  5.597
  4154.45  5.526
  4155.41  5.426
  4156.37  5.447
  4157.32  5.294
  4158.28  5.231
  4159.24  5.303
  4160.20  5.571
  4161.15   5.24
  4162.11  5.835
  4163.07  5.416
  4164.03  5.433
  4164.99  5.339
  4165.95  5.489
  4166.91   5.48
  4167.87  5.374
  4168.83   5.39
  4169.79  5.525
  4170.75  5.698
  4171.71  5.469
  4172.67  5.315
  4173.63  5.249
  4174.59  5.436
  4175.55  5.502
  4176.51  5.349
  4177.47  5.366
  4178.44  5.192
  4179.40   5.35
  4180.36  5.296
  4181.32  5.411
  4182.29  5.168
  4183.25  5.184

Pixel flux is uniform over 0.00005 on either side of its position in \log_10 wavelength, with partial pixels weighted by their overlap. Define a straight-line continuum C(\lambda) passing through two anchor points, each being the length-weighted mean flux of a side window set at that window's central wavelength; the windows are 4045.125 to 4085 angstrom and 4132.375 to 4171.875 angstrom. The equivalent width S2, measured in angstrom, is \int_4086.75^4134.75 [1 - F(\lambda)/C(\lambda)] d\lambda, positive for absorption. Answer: -1.34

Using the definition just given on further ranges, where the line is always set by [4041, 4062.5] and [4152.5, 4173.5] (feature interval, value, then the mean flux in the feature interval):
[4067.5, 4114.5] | -2.8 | 5.94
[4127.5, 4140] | 0.0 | 5.5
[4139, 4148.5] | 0.0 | 5.47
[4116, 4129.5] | -0.3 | 5.64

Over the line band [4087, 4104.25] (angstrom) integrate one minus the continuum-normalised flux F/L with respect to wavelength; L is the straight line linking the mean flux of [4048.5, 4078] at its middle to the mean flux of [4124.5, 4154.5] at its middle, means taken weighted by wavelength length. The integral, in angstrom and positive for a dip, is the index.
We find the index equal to -0.9 angstrom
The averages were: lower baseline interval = 5.81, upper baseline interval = 5.51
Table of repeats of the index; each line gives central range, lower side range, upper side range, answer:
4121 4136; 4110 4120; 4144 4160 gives 0.3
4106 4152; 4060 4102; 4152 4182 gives 0.5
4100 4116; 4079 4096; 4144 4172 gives 0.1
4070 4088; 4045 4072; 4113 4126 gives -0.8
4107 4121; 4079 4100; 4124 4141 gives -0.2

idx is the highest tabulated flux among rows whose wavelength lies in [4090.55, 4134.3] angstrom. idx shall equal 6.33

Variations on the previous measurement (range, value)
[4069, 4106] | 6.401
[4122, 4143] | 5.725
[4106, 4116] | 6.009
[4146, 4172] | 5.835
